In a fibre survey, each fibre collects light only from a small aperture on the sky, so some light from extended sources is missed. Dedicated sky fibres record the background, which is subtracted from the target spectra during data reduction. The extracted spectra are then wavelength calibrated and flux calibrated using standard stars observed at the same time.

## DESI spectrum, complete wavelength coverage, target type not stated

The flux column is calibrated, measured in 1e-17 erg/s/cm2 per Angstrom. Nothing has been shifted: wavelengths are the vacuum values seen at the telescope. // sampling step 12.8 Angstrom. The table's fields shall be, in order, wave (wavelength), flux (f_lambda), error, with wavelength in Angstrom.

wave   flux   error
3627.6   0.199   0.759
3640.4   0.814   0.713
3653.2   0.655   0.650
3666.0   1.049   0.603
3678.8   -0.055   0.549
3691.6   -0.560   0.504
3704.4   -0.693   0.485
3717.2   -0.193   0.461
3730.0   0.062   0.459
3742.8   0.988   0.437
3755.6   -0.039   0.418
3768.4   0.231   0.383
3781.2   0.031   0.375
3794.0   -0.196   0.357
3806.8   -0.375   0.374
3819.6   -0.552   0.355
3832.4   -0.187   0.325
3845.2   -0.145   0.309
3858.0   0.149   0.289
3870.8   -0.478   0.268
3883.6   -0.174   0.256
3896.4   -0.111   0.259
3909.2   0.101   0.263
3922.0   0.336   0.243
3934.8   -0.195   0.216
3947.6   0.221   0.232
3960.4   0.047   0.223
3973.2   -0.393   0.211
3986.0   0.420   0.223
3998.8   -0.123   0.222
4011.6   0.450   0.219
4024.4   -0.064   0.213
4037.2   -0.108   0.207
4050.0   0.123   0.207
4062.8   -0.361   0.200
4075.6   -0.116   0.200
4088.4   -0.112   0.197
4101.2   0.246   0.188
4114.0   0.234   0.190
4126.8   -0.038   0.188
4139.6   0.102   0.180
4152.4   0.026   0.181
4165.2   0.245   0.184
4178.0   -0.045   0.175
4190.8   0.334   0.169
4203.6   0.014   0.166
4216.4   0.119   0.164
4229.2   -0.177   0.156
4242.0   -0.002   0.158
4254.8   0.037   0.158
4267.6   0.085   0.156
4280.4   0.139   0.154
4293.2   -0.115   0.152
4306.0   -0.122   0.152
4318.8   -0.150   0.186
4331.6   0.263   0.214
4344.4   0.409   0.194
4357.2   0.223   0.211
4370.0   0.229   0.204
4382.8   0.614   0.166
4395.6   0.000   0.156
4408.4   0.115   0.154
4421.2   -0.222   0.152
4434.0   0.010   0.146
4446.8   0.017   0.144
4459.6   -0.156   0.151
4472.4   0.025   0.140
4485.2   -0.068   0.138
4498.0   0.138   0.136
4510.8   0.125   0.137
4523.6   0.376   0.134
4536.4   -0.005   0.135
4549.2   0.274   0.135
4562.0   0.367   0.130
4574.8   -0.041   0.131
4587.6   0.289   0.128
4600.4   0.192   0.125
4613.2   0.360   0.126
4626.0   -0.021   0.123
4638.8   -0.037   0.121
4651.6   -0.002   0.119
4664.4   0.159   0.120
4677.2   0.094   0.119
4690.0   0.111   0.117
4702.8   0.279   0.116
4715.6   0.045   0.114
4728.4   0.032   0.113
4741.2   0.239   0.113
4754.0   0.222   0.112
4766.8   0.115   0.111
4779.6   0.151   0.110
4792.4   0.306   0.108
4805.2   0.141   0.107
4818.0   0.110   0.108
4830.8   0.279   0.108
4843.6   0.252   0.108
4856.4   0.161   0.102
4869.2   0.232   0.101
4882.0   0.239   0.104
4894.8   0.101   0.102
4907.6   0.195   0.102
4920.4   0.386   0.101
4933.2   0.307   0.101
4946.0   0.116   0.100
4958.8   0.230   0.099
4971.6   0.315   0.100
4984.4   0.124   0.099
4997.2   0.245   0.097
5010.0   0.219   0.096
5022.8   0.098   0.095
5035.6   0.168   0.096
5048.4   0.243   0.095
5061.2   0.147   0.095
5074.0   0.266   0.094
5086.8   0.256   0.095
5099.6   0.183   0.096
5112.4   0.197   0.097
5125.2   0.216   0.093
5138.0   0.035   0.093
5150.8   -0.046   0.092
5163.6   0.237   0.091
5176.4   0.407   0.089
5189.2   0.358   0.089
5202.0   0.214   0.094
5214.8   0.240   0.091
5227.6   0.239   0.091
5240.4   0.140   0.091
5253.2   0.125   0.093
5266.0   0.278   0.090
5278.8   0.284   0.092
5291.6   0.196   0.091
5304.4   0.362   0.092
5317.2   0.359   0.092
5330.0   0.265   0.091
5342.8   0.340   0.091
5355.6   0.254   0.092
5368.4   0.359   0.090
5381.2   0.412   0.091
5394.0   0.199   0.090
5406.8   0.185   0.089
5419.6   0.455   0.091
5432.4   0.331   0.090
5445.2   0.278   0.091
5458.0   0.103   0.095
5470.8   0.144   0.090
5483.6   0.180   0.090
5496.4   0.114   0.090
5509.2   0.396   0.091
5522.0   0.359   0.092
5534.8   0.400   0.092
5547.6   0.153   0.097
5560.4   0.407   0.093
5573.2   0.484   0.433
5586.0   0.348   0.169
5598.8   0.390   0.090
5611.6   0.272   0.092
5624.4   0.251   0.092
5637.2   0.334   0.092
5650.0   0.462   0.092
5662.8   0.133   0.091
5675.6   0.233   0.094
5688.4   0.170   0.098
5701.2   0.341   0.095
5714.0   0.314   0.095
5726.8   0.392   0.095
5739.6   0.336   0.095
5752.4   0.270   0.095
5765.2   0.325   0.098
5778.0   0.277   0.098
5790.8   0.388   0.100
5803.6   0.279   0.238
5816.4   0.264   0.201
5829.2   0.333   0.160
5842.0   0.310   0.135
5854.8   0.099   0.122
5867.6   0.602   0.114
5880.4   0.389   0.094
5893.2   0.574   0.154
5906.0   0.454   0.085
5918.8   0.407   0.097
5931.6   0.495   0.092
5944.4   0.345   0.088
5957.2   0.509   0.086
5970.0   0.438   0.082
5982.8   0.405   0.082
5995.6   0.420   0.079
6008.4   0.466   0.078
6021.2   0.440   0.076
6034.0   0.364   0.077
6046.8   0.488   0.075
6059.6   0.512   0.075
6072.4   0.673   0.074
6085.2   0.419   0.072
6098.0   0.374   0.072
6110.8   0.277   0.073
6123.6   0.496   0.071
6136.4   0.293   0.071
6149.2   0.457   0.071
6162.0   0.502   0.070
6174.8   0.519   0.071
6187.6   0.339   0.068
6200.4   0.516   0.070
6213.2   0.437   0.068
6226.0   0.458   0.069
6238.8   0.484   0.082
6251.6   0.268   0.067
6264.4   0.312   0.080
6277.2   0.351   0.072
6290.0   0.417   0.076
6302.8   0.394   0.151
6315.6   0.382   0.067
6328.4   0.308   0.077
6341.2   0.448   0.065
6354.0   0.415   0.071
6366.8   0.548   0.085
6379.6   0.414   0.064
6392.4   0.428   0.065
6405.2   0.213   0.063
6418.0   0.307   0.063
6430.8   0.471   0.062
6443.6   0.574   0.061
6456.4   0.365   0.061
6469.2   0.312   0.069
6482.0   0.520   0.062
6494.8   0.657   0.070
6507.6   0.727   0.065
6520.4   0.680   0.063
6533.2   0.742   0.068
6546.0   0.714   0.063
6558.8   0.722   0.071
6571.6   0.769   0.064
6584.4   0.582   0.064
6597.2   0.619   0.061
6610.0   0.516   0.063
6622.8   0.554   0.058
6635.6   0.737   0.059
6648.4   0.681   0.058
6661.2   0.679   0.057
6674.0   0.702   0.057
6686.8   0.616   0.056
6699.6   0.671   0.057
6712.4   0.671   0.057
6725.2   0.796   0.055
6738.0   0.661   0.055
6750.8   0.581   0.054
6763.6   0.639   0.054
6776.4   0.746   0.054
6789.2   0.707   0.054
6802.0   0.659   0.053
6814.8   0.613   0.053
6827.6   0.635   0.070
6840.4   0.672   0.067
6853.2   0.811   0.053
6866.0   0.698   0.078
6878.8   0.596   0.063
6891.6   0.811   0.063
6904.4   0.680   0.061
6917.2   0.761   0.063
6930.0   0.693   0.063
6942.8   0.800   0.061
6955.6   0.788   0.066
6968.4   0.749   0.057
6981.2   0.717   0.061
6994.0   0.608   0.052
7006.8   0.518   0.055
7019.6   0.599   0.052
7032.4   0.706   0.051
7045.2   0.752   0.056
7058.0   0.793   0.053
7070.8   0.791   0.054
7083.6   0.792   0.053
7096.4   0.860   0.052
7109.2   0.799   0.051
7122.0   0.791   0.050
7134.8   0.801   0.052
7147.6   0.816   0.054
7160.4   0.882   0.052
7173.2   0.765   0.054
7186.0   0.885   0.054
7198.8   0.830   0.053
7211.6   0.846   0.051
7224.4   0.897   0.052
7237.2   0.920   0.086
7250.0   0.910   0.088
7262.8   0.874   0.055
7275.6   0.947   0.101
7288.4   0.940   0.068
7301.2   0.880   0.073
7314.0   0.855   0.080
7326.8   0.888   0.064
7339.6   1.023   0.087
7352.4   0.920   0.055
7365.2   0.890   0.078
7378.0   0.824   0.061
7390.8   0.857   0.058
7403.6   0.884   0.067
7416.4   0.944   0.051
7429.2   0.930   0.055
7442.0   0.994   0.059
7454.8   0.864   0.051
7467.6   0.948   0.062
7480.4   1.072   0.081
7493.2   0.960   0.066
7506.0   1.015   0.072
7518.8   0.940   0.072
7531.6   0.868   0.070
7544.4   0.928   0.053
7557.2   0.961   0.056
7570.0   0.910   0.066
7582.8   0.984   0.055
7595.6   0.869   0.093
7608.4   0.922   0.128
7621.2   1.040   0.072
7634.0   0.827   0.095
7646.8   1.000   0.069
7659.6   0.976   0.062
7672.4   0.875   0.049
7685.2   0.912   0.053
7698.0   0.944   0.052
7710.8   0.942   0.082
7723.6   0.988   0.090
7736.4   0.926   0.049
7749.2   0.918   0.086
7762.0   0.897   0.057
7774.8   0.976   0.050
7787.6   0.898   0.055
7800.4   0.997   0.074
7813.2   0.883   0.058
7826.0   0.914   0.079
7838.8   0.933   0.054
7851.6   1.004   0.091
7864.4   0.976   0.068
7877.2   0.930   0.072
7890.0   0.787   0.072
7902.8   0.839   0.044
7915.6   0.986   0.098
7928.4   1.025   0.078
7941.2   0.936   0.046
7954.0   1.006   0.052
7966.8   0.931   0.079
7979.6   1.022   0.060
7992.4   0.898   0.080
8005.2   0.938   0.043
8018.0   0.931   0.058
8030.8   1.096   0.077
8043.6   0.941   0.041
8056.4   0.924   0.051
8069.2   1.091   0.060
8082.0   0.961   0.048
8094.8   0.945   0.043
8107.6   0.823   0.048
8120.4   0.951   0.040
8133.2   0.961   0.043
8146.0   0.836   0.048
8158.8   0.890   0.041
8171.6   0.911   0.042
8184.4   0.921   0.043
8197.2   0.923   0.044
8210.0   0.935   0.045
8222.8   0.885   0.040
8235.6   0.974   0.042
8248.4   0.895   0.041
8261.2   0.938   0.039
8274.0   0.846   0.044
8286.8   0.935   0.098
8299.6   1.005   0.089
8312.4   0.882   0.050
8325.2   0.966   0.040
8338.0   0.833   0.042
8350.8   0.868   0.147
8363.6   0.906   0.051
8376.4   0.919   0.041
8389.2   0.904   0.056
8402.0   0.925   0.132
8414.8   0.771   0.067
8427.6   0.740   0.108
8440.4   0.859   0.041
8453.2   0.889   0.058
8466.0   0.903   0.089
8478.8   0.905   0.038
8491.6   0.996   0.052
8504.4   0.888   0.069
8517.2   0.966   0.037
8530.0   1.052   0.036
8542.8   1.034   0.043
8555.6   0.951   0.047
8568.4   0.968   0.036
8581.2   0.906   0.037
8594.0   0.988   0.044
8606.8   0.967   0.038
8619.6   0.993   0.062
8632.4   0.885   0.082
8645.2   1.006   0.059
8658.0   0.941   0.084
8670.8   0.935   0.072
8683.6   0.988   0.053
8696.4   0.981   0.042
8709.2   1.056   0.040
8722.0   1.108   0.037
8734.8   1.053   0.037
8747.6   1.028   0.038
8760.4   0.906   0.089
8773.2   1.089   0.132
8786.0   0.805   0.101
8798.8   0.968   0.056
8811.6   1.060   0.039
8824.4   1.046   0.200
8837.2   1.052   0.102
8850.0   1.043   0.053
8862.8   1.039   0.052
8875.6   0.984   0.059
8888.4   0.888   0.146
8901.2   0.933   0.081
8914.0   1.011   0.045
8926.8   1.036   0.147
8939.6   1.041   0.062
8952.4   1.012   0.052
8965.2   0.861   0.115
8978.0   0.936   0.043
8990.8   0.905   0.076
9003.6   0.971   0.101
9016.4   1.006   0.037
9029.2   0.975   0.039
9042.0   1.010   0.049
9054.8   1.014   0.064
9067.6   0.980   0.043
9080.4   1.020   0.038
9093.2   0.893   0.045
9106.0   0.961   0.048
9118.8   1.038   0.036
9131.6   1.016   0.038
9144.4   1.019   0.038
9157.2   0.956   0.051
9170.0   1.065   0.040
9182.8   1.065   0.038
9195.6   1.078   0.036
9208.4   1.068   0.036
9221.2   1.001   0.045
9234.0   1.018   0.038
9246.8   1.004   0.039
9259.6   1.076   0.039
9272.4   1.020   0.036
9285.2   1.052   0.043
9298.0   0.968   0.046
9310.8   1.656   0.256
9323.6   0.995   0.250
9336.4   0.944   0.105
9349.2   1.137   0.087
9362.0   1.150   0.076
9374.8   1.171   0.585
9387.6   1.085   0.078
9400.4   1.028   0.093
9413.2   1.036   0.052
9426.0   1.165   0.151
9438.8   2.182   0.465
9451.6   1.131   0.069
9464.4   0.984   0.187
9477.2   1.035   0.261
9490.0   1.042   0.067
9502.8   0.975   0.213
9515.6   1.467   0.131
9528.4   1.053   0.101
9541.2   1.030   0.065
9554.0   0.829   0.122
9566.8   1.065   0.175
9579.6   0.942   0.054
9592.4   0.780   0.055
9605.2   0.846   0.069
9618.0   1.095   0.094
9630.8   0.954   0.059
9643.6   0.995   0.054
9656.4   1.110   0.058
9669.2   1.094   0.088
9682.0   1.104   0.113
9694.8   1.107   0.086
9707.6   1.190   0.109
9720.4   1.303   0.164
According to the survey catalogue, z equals 0.627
